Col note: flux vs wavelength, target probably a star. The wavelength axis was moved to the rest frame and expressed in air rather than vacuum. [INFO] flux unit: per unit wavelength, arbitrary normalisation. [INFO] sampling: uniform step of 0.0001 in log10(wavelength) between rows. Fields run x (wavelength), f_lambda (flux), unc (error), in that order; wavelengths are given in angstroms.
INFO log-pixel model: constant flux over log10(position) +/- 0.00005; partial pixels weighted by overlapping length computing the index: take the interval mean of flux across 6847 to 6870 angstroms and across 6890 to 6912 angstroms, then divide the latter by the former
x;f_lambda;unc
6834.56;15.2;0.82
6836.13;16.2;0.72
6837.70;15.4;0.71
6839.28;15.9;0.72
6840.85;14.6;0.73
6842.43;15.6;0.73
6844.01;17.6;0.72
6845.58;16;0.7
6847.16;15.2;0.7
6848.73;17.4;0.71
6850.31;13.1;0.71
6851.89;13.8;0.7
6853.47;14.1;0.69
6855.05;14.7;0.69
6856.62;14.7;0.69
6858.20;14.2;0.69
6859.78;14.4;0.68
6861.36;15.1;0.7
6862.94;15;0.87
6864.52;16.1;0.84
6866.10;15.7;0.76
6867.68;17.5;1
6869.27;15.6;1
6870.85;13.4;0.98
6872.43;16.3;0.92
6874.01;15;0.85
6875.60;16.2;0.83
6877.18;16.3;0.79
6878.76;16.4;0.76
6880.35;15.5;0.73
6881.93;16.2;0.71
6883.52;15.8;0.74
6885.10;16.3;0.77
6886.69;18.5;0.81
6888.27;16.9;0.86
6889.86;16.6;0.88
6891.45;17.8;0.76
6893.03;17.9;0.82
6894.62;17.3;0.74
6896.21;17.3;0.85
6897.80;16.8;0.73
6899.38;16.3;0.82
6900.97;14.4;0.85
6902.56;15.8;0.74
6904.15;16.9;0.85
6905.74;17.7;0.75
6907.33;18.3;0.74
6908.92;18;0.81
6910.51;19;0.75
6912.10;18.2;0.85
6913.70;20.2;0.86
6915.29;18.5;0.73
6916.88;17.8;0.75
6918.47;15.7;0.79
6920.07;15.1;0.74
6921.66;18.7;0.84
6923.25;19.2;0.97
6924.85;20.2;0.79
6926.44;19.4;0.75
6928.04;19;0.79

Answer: 1.14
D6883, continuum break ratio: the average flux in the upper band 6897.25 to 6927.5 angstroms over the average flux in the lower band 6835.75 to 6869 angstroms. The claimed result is 1.2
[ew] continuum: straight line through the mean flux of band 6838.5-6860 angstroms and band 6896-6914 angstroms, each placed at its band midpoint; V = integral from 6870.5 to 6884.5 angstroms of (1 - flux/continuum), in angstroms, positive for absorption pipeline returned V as 0.42 angstroms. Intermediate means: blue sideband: 15.1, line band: 15.8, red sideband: 17.3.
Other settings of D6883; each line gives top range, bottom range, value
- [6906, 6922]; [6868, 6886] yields 1.14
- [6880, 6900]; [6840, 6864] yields 1.12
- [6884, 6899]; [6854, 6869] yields 1.13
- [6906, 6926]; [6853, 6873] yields 1.21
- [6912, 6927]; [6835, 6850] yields 1.15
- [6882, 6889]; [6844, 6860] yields 1.13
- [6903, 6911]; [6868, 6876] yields 1.16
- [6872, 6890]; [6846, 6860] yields 1.11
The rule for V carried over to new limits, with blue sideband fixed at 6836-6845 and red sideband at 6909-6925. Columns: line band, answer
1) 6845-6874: 2.32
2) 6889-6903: 0.65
